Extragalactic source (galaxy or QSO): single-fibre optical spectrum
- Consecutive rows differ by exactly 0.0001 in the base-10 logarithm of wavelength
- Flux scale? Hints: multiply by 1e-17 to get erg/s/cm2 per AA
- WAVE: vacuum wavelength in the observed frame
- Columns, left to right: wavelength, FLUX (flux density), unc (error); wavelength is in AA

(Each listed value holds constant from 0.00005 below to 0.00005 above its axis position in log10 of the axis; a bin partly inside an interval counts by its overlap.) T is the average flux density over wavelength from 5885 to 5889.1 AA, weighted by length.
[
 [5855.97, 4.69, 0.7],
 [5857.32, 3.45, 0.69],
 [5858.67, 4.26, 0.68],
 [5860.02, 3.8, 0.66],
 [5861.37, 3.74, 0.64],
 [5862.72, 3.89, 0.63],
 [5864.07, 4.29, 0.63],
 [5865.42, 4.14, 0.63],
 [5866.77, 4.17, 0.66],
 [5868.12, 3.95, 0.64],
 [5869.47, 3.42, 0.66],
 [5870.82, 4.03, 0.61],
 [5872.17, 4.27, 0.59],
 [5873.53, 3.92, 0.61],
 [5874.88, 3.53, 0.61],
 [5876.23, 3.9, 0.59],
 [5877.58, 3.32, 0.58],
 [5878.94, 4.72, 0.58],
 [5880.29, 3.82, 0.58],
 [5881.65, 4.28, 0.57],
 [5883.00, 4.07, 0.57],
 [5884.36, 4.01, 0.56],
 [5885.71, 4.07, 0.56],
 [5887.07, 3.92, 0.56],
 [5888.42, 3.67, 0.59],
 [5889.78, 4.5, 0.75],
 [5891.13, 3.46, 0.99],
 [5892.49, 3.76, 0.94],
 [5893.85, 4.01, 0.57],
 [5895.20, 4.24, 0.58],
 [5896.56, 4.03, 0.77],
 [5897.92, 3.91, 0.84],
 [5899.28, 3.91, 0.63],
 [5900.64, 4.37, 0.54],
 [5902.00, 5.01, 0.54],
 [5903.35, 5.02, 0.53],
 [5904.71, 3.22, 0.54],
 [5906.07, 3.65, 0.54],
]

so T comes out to 3.89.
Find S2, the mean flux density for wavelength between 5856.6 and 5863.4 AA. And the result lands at 3.83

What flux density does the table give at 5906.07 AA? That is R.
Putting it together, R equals 3.65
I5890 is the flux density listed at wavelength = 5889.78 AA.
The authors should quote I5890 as 4.5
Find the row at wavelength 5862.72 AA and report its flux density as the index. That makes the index 3.89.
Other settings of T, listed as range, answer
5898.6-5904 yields 4.58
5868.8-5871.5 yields 3.73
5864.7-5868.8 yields 4.09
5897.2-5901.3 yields 4.06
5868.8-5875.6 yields 3.84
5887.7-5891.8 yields 3.89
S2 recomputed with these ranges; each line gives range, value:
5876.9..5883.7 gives 4.04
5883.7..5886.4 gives 4.04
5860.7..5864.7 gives 3.97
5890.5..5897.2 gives 3.9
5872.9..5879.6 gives 3.88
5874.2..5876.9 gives 3.72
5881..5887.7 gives 4.07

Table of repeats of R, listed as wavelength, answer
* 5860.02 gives 3.8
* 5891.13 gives 3.46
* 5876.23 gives 3.9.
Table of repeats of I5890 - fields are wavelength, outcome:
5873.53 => 3.92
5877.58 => 3.32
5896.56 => 4.03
